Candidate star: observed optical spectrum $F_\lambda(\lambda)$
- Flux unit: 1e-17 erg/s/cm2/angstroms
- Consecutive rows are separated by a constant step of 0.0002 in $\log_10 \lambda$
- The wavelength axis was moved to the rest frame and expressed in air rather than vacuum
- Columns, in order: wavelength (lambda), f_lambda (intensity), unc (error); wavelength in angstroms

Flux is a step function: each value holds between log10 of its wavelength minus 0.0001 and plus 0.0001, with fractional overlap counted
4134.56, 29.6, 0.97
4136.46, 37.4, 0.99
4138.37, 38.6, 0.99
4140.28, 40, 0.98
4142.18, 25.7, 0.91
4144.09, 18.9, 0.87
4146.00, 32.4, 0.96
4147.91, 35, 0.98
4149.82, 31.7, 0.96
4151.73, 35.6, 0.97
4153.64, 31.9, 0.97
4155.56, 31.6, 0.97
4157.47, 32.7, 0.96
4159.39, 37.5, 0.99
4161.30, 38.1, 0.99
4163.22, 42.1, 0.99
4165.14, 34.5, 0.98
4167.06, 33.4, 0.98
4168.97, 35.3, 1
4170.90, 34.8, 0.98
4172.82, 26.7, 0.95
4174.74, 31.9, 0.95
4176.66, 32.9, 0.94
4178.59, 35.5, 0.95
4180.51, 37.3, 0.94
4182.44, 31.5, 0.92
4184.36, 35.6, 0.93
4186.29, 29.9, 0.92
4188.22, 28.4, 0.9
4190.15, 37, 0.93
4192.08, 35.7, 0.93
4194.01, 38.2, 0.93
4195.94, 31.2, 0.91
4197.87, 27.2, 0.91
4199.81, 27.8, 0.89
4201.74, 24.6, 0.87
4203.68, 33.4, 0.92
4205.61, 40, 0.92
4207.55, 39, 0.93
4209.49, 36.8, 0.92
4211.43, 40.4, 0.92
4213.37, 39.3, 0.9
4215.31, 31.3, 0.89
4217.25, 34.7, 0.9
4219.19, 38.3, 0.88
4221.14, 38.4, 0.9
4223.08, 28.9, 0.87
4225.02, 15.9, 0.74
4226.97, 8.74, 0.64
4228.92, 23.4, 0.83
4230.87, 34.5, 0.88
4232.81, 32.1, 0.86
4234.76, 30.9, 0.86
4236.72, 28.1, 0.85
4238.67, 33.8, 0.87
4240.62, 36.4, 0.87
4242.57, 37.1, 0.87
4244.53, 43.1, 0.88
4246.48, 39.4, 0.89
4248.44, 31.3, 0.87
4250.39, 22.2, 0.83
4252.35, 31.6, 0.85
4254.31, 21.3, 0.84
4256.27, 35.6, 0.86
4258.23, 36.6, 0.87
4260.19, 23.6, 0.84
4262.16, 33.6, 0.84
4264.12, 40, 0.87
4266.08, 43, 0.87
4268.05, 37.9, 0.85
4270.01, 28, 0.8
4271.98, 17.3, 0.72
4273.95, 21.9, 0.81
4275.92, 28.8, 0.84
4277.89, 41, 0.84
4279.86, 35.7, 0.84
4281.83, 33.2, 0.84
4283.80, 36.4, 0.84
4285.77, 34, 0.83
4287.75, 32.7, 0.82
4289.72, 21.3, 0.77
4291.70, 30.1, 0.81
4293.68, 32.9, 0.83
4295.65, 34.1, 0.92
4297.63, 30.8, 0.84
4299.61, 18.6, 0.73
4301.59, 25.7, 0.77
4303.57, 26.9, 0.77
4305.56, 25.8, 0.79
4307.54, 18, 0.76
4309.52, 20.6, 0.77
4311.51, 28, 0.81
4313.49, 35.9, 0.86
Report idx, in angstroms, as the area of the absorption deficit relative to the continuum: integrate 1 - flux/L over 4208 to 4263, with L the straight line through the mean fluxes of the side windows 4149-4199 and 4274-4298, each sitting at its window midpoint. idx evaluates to 1.95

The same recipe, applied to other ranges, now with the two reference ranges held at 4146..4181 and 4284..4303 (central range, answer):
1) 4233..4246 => -1.5 angstroms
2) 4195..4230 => 1.4 angstroms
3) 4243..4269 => -2.7 angstroms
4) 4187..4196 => -0.3 angstroms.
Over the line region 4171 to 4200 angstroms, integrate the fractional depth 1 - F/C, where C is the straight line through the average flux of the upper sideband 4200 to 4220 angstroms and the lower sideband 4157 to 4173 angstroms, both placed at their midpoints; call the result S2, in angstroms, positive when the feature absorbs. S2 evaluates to 2.3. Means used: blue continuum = 35.5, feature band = 32.6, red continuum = 35.5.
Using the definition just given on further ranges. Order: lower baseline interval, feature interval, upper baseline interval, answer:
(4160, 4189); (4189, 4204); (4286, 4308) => 0.5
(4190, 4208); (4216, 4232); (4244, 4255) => 2.1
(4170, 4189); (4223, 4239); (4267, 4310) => 2.6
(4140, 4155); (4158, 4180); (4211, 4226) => -2.2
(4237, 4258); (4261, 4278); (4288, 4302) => -0.6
